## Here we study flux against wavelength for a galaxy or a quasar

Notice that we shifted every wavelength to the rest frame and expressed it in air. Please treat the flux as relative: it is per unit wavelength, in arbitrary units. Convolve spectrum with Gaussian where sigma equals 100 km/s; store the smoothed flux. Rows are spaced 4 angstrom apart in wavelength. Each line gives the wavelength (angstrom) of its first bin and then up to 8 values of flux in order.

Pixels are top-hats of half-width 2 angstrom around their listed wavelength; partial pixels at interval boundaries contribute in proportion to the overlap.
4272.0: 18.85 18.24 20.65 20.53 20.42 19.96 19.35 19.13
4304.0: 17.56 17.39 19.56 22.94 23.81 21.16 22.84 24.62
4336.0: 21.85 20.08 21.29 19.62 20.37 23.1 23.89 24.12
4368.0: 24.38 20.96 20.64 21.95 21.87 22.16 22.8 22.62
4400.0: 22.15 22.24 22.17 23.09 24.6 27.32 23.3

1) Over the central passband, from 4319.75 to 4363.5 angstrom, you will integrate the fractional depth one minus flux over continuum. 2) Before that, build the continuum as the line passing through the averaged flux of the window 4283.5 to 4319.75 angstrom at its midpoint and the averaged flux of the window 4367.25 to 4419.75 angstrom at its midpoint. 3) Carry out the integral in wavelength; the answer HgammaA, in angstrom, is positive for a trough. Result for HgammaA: -2.2 angstrom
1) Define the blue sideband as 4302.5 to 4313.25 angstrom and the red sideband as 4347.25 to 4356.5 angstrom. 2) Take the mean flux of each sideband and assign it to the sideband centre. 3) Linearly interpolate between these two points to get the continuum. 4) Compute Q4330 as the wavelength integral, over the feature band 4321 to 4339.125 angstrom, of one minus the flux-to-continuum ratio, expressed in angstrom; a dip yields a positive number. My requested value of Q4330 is -2.81 angstrom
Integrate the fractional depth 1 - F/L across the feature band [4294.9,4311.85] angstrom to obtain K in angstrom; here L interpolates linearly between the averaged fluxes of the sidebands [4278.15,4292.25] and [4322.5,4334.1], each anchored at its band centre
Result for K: 2.4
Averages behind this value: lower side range 20.4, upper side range 22.9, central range 18.4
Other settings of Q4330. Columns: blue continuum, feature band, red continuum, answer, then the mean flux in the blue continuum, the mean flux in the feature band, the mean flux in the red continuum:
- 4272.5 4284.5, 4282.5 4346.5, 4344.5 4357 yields -1.64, 19.6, 20.8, 20.9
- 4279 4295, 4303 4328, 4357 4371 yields 1.07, 20.3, 20.7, 23.8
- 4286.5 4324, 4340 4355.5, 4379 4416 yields 0.39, 20.1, 20.6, 22.5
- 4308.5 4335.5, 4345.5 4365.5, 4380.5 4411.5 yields 0.08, 22.2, 22.1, 22.3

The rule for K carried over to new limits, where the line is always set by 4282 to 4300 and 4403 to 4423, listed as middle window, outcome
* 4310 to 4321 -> -0.6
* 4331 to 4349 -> 0.1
